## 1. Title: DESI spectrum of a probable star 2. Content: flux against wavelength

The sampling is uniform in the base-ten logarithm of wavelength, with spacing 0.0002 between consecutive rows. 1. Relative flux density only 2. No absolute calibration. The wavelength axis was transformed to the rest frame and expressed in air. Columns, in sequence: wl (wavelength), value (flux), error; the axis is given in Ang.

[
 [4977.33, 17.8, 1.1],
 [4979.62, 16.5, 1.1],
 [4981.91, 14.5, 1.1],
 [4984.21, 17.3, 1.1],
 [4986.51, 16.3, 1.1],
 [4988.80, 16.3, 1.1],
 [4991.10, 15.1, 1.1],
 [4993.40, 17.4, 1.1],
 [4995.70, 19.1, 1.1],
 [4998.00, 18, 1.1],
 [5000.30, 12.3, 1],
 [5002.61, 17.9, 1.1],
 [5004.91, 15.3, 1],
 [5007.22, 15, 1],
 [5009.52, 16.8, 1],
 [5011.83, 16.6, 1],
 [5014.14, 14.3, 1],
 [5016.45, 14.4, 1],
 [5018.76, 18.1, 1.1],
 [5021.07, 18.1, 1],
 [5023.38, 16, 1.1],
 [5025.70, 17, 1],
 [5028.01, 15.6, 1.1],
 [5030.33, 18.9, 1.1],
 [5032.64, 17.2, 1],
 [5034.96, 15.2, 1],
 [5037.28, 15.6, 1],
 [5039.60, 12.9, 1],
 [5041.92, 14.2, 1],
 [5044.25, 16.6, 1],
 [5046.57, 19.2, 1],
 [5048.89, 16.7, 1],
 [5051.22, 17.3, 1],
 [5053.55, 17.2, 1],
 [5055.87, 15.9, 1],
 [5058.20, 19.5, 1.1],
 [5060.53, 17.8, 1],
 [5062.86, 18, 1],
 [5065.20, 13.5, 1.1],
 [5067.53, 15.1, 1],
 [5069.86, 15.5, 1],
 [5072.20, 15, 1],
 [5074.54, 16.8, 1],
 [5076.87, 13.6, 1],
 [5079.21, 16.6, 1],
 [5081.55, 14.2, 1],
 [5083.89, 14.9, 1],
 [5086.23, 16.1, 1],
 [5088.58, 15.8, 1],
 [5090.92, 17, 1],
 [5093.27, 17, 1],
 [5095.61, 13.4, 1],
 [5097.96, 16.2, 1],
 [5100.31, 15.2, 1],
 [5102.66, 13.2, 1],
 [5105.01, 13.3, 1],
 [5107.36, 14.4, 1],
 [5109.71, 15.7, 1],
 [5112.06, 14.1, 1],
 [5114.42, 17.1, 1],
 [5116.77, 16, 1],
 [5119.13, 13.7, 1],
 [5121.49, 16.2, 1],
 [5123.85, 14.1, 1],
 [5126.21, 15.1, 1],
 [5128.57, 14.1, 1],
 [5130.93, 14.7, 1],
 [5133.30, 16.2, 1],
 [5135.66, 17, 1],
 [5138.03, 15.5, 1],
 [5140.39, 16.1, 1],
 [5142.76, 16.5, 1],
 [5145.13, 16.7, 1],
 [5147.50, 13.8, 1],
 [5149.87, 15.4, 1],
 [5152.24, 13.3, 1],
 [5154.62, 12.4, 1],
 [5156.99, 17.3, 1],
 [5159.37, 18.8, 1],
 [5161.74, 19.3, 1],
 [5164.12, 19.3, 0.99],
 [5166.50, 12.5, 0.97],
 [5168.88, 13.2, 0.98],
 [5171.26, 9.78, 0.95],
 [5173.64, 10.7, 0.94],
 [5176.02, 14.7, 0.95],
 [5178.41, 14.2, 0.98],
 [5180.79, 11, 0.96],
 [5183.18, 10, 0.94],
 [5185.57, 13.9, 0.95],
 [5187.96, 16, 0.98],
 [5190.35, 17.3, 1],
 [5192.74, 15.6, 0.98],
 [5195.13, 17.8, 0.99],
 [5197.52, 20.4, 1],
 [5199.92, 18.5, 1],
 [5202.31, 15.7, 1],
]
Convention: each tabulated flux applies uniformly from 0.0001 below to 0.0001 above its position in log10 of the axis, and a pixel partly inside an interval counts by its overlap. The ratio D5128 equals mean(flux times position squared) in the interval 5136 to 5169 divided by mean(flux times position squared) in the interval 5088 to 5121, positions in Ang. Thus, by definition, 1.1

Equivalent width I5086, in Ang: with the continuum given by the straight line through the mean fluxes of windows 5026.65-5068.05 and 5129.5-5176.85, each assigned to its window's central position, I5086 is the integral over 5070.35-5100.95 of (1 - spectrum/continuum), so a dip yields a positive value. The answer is 0.9 Ang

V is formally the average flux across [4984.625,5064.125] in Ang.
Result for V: 16.5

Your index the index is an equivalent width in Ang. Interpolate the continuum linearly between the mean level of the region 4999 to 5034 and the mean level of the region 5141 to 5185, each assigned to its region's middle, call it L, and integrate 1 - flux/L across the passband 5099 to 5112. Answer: 0.7 Ang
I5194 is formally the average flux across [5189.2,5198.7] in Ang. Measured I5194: 17.8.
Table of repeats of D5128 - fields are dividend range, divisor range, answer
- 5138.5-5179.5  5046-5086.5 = 0.96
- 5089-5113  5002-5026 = 0.95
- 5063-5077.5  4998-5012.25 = 0.99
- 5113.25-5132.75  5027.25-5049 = 0.97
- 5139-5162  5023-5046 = 1.04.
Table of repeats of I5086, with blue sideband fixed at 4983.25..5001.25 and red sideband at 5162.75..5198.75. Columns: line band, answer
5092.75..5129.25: 0.8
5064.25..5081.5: 0.6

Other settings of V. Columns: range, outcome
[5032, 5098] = 16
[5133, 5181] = 15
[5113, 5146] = 15.6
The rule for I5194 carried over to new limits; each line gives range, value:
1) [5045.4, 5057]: 17.3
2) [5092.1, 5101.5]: 15.4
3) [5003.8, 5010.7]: 15.7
